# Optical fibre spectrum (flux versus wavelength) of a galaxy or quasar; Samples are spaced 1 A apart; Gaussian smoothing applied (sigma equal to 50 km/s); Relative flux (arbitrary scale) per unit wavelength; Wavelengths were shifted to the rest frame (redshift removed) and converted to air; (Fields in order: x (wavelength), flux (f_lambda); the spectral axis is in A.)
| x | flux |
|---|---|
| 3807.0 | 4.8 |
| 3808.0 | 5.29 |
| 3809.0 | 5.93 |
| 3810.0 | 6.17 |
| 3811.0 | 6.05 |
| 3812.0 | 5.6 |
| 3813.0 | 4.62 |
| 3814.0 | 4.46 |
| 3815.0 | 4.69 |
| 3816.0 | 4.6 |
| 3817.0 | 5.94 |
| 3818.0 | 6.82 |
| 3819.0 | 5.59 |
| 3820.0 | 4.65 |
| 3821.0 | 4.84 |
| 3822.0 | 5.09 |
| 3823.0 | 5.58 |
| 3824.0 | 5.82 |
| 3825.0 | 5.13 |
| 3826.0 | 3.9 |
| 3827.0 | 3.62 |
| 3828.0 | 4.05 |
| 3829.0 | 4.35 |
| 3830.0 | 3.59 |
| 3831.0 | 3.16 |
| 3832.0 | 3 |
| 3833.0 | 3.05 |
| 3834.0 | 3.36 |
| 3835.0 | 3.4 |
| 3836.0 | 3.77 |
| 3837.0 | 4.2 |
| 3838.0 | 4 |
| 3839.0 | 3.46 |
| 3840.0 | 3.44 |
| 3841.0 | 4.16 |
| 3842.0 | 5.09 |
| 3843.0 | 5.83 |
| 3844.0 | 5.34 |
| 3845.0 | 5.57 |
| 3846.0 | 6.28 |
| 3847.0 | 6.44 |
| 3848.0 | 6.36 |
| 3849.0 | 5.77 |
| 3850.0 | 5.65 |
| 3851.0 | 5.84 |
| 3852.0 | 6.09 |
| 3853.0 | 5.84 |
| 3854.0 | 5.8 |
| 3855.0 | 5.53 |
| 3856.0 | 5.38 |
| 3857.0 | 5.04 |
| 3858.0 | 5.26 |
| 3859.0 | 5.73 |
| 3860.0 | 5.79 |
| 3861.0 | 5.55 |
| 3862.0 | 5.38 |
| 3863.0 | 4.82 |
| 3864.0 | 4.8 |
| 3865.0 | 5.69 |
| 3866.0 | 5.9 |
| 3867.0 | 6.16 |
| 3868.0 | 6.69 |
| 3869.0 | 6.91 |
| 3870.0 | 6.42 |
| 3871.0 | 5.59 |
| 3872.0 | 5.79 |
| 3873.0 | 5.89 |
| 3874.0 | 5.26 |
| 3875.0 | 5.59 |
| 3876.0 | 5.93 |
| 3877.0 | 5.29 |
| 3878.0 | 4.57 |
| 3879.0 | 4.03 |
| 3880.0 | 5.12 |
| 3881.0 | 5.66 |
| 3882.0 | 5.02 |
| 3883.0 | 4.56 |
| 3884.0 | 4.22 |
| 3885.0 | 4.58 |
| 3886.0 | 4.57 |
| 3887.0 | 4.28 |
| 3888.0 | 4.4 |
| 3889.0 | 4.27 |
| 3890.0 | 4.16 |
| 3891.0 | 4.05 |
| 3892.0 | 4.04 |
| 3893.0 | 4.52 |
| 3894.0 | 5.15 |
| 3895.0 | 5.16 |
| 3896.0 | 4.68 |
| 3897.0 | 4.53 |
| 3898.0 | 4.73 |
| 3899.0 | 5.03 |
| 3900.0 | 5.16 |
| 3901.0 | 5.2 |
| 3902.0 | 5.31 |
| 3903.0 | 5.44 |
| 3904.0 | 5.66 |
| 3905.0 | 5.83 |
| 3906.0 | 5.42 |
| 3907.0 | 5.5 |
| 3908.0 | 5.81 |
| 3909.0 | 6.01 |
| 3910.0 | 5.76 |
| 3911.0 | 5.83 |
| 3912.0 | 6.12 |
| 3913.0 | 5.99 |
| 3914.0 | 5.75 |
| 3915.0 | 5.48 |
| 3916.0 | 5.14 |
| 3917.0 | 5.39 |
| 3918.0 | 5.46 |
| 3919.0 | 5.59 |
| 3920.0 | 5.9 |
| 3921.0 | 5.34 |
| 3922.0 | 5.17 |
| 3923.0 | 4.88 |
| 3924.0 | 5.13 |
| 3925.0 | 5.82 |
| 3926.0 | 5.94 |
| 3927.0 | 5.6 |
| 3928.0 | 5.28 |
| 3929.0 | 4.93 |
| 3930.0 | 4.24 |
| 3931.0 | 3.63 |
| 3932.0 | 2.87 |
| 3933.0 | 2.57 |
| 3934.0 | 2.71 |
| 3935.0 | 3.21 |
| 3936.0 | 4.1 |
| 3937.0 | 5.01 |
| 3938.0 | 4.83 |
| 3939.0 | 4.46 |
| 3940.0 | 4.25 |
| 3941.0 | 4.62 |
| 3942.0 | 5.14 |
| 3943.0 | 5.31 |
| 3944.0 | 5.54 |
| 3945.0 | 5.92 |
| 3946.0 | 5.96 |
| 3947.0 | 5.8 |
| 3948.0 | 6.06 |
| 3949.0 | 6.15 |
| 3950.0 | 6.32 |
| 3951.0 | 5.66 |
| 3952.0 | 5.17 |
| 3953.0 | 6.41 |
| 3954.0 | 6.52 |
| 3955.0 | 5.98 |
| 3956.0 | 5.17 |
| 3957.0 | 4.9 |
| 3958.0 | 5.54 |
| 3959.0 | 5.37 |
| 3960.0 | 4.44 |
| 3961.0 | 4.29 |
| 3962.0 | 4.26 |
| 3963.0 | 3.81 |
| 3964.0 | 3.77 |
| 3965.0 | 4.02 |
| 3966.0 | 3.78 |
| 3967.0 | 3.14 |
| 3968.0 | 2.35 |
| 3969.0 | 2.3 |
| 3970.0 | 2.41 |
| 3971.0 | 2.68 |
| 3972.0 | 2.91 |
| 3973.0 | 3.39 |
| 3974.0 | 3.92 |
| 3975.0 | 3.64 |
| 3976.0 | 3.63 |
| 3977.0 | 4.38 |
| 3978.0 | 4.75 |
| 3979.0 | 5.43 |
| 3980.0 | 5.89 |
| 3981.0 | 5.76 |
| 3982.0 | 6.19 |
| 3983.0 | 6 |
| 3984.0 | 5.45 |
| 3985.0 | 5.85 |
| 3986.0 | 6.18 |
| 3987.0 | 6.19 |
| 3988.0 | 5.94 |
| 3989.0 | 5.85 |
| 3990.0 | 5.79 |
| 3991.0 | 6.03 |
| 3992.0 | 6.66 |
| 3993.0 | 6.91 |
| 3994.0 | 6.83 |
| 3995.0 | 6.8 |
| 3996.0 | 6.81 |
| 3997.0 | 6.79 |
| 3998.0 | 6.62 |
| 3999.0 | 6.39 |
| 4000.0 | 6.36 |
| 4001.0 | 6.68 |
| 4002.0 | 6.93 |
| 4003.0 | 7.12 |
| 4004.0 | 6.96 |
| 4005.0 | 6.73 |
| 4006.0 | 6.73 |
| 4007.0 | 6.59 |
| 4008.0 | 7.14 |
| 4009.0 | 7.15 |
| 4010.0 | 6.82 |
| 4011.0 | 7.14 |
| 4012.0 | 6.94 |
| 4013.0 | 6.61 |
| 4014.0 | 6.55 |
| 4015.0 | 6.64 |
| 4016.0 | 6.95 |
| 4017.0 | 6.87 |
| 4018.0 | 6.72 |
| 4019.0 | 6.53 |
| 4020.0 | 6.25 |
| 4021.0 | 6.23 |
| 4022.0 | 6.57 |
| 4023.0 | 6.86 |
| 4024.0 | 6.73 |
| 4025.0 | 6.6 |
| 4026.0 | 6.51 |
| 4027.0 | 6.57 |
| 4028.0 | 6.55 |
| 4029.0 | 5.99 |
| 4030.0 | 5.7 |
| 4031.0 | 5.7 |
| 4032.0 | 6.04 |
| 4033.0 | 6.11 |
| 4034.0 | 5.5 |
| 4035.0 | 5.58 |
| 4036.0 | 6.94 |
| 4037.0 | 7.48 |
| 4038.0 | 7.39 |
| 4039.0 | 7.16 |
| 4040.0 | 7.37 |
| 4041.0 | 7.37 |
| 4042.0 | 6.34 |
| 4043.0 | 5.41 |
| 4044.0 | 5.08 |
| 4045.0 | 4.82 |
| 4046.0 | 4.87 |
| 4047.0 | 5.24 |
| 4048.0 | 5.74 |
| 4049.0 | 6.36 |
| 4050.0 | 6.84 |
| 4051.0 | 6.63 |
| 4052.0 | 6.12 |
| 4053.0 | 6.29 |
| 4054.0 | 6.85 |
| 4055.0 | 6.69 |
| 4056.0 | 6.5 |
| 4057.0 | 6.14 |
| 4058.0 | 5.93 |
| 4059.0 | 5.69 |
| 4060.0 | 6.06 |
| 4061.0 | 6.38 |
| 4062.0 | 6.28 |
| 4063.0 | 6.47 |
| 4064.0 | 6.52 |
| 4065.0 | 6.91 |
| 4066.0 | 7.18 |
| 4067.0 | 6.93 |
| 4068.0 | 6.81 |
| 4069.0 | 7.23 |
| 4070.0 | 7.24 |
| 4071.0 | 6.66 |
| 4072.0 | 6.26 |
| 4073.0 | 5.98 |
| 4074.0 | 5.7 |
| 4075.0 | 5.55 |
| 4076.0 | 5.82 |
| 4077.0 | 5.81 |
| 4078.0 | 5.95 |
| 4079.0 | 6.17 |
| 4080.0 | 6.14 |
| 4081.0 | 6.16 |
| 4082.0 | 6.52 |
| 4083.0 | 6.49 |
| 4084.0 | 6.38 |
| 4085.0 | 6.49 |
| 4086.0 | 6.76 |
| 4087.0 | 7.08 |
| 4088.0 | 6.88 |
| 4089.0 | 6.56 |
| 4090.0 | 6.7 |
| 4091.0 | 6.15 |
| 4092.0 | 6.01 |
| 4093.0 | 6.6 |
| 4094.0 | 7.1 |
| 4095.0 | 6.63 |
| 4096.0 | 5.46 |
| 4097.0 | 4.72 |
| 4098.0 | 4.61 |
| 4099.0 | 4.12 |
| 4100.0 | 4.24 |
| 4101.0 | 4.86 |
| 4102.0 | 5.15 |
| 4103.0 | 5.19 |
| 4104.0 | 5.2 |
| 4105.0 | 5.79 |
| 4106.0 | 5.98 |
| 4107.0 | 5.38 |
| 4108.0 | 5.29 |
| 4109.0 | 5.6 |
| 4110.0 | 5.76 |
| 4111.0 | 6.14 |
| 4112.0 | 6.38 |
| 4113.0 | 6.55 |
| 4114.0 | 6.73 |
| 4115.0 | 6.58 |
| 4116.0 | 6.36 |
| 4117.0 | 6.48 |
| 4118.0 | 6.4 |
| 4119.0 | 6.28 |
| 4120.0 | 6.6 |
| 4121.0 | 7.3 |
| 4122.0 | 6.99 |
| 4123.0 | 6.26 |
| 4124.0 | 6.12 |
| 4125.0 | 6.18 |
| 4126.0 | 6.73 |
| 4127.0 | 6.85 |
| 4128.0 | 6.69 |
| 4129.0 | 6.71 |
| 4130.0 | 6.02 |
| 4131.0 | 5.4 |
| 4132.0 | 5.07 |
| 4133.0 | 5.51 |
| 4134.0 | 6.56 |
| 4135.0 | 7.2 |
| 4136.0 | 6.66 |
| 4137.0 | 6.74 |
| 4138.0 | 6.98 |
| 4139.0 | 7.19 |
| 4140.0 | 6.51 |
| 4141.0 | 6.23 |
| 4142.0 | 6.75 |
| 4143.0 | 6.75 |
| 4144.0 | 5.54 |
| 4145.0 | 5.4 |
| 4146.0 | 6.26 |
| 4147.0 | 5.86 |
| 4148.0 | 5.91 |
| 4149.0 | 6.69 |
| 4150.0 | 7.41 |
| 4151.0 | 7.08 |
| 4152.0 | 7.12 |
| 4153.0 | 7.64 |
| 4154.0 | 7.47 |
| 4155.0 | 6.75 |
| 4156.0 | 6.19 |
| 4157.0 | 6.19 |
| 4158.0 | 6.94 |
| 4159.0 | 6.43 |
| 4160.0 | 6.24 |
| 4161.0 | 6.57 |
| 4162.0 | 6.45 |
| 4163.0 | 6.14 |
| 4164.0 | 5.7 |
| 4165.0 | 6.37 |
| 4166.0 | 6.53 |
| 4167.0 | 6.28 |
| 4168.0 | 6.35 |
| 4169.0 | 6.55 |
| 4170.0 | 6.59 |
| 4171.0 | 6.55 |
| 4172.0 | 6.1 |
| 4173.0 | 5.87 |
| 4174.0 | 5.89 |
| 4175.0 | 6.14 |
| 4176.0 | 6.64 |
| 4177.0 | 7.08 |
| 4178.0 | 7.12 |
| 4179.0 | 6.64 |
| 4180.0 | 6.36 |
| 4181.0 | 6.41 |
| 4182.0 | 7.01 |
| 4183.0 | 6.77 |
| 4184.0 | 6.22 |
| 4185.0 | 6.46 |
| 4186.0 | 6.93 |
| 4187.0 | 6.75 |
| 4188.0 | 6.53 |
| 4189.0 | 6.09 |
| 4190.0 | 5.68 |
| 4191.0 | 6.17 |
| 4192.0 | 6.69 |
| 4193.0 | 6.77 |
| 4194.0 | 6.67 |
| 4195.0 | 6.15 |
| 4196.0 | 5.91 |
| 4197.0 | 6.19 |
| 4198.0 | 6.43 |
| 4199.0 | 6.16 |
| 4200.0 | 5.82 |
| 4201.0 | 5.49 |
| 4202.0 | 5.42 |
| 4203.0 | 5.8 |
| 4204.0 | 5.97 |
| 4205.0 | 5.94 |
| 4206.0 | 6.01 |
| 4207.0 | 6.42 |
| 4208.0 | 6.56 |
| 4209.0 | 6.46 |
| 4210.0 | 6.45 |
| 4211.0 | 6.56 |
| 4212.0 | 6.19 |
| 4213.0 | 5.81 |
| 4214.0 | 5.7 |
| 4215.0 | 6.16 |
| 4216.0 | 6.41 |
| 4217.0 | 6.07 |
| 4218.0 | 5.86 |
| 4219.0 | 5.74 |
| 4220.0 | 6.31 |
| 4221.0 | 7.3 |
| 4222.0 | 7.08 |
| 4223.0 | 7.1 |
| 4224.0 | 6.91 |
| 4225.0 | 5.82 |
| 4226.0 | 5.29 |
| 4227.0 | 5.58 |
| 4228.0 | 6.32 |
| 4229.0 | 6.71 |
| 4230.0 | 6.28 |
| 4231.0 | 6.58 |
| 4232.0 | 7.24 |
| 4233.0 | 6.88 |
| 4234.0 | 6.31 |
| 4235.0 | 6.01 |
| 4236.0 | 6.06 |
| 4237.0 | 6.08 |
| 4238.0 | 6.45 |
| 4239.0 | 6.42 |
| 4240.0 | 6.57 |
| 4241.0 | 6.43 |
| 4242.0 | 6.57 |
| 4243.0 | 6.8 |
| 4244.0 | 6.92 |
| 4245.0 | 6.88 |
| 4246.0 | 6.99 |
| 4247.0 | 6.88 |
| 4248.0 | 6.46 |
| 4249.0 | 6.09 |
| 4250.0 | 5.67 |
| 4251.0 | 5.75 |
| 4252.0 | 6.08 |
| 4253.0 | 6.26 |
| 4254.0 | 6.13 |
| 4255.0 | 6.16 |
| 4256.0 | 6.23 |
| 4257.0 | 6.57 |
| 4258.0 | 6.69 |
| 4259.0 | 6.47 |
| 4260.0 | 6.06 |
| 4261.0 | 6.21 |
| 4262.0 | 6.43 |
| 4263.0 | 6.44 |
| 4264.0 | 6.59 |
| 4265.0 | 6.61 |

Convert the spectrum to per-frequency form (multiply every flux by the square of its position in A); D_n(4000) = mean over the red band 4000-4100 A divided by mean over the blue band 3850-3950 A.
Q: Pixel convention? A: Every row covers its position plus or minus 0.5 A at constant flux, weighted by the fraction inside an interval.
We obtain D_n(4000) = 1.32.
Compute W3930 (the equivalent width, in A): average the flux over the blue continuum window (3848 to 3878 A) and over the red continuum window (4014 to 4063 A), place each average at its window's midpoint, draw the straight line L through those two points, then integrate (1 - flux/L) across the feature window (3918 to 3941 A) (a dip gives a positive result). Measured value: 5.0 A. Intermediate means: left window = 5.69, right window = 6.32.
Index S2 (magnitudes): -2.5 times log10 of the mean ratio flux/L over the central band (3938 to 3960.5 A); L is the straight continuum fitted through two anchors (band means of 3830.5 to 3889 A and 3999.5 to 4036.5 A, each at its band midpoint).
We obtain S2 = 0.09 mag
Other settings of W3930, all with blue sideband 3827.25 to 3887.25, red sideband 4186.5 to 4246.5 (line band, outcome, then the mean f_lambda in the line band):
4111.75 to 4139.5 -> -2.2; 6.48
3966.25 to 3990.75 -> 4.0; 4.59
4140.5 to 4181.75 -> -2.4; 6.47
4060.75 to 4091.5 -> -3.3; 6.46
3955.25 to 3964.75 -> 1.4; 4.64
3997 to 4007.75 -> -2.2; 6.72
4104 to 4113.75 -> 0.1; 5.86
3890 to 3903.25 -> 1.0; 4.81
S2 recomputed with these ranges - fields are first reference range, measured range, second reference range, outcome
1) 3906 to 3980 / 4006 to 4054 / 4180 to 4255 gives -0.21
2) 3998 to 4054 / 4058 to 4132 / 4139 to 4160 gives 0.06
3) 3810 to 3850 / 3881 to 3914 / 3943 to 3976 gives -0.08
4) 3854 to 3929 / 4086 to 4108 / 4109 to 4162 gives 0.10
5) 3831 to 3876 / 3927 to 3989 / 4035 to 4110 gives 0.20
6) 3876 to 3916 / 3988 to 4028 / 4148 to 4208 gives -0.19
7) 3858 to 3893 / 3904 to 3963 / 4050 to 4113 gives 0.05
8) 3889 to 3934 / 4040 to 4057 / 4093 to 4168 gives -0.06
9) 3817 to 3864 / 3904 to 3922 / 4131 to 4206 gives -0.08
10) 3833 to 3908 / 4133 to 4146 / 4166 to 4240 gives -0.07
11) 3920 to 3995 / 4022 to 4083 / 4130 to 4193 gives -0.12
